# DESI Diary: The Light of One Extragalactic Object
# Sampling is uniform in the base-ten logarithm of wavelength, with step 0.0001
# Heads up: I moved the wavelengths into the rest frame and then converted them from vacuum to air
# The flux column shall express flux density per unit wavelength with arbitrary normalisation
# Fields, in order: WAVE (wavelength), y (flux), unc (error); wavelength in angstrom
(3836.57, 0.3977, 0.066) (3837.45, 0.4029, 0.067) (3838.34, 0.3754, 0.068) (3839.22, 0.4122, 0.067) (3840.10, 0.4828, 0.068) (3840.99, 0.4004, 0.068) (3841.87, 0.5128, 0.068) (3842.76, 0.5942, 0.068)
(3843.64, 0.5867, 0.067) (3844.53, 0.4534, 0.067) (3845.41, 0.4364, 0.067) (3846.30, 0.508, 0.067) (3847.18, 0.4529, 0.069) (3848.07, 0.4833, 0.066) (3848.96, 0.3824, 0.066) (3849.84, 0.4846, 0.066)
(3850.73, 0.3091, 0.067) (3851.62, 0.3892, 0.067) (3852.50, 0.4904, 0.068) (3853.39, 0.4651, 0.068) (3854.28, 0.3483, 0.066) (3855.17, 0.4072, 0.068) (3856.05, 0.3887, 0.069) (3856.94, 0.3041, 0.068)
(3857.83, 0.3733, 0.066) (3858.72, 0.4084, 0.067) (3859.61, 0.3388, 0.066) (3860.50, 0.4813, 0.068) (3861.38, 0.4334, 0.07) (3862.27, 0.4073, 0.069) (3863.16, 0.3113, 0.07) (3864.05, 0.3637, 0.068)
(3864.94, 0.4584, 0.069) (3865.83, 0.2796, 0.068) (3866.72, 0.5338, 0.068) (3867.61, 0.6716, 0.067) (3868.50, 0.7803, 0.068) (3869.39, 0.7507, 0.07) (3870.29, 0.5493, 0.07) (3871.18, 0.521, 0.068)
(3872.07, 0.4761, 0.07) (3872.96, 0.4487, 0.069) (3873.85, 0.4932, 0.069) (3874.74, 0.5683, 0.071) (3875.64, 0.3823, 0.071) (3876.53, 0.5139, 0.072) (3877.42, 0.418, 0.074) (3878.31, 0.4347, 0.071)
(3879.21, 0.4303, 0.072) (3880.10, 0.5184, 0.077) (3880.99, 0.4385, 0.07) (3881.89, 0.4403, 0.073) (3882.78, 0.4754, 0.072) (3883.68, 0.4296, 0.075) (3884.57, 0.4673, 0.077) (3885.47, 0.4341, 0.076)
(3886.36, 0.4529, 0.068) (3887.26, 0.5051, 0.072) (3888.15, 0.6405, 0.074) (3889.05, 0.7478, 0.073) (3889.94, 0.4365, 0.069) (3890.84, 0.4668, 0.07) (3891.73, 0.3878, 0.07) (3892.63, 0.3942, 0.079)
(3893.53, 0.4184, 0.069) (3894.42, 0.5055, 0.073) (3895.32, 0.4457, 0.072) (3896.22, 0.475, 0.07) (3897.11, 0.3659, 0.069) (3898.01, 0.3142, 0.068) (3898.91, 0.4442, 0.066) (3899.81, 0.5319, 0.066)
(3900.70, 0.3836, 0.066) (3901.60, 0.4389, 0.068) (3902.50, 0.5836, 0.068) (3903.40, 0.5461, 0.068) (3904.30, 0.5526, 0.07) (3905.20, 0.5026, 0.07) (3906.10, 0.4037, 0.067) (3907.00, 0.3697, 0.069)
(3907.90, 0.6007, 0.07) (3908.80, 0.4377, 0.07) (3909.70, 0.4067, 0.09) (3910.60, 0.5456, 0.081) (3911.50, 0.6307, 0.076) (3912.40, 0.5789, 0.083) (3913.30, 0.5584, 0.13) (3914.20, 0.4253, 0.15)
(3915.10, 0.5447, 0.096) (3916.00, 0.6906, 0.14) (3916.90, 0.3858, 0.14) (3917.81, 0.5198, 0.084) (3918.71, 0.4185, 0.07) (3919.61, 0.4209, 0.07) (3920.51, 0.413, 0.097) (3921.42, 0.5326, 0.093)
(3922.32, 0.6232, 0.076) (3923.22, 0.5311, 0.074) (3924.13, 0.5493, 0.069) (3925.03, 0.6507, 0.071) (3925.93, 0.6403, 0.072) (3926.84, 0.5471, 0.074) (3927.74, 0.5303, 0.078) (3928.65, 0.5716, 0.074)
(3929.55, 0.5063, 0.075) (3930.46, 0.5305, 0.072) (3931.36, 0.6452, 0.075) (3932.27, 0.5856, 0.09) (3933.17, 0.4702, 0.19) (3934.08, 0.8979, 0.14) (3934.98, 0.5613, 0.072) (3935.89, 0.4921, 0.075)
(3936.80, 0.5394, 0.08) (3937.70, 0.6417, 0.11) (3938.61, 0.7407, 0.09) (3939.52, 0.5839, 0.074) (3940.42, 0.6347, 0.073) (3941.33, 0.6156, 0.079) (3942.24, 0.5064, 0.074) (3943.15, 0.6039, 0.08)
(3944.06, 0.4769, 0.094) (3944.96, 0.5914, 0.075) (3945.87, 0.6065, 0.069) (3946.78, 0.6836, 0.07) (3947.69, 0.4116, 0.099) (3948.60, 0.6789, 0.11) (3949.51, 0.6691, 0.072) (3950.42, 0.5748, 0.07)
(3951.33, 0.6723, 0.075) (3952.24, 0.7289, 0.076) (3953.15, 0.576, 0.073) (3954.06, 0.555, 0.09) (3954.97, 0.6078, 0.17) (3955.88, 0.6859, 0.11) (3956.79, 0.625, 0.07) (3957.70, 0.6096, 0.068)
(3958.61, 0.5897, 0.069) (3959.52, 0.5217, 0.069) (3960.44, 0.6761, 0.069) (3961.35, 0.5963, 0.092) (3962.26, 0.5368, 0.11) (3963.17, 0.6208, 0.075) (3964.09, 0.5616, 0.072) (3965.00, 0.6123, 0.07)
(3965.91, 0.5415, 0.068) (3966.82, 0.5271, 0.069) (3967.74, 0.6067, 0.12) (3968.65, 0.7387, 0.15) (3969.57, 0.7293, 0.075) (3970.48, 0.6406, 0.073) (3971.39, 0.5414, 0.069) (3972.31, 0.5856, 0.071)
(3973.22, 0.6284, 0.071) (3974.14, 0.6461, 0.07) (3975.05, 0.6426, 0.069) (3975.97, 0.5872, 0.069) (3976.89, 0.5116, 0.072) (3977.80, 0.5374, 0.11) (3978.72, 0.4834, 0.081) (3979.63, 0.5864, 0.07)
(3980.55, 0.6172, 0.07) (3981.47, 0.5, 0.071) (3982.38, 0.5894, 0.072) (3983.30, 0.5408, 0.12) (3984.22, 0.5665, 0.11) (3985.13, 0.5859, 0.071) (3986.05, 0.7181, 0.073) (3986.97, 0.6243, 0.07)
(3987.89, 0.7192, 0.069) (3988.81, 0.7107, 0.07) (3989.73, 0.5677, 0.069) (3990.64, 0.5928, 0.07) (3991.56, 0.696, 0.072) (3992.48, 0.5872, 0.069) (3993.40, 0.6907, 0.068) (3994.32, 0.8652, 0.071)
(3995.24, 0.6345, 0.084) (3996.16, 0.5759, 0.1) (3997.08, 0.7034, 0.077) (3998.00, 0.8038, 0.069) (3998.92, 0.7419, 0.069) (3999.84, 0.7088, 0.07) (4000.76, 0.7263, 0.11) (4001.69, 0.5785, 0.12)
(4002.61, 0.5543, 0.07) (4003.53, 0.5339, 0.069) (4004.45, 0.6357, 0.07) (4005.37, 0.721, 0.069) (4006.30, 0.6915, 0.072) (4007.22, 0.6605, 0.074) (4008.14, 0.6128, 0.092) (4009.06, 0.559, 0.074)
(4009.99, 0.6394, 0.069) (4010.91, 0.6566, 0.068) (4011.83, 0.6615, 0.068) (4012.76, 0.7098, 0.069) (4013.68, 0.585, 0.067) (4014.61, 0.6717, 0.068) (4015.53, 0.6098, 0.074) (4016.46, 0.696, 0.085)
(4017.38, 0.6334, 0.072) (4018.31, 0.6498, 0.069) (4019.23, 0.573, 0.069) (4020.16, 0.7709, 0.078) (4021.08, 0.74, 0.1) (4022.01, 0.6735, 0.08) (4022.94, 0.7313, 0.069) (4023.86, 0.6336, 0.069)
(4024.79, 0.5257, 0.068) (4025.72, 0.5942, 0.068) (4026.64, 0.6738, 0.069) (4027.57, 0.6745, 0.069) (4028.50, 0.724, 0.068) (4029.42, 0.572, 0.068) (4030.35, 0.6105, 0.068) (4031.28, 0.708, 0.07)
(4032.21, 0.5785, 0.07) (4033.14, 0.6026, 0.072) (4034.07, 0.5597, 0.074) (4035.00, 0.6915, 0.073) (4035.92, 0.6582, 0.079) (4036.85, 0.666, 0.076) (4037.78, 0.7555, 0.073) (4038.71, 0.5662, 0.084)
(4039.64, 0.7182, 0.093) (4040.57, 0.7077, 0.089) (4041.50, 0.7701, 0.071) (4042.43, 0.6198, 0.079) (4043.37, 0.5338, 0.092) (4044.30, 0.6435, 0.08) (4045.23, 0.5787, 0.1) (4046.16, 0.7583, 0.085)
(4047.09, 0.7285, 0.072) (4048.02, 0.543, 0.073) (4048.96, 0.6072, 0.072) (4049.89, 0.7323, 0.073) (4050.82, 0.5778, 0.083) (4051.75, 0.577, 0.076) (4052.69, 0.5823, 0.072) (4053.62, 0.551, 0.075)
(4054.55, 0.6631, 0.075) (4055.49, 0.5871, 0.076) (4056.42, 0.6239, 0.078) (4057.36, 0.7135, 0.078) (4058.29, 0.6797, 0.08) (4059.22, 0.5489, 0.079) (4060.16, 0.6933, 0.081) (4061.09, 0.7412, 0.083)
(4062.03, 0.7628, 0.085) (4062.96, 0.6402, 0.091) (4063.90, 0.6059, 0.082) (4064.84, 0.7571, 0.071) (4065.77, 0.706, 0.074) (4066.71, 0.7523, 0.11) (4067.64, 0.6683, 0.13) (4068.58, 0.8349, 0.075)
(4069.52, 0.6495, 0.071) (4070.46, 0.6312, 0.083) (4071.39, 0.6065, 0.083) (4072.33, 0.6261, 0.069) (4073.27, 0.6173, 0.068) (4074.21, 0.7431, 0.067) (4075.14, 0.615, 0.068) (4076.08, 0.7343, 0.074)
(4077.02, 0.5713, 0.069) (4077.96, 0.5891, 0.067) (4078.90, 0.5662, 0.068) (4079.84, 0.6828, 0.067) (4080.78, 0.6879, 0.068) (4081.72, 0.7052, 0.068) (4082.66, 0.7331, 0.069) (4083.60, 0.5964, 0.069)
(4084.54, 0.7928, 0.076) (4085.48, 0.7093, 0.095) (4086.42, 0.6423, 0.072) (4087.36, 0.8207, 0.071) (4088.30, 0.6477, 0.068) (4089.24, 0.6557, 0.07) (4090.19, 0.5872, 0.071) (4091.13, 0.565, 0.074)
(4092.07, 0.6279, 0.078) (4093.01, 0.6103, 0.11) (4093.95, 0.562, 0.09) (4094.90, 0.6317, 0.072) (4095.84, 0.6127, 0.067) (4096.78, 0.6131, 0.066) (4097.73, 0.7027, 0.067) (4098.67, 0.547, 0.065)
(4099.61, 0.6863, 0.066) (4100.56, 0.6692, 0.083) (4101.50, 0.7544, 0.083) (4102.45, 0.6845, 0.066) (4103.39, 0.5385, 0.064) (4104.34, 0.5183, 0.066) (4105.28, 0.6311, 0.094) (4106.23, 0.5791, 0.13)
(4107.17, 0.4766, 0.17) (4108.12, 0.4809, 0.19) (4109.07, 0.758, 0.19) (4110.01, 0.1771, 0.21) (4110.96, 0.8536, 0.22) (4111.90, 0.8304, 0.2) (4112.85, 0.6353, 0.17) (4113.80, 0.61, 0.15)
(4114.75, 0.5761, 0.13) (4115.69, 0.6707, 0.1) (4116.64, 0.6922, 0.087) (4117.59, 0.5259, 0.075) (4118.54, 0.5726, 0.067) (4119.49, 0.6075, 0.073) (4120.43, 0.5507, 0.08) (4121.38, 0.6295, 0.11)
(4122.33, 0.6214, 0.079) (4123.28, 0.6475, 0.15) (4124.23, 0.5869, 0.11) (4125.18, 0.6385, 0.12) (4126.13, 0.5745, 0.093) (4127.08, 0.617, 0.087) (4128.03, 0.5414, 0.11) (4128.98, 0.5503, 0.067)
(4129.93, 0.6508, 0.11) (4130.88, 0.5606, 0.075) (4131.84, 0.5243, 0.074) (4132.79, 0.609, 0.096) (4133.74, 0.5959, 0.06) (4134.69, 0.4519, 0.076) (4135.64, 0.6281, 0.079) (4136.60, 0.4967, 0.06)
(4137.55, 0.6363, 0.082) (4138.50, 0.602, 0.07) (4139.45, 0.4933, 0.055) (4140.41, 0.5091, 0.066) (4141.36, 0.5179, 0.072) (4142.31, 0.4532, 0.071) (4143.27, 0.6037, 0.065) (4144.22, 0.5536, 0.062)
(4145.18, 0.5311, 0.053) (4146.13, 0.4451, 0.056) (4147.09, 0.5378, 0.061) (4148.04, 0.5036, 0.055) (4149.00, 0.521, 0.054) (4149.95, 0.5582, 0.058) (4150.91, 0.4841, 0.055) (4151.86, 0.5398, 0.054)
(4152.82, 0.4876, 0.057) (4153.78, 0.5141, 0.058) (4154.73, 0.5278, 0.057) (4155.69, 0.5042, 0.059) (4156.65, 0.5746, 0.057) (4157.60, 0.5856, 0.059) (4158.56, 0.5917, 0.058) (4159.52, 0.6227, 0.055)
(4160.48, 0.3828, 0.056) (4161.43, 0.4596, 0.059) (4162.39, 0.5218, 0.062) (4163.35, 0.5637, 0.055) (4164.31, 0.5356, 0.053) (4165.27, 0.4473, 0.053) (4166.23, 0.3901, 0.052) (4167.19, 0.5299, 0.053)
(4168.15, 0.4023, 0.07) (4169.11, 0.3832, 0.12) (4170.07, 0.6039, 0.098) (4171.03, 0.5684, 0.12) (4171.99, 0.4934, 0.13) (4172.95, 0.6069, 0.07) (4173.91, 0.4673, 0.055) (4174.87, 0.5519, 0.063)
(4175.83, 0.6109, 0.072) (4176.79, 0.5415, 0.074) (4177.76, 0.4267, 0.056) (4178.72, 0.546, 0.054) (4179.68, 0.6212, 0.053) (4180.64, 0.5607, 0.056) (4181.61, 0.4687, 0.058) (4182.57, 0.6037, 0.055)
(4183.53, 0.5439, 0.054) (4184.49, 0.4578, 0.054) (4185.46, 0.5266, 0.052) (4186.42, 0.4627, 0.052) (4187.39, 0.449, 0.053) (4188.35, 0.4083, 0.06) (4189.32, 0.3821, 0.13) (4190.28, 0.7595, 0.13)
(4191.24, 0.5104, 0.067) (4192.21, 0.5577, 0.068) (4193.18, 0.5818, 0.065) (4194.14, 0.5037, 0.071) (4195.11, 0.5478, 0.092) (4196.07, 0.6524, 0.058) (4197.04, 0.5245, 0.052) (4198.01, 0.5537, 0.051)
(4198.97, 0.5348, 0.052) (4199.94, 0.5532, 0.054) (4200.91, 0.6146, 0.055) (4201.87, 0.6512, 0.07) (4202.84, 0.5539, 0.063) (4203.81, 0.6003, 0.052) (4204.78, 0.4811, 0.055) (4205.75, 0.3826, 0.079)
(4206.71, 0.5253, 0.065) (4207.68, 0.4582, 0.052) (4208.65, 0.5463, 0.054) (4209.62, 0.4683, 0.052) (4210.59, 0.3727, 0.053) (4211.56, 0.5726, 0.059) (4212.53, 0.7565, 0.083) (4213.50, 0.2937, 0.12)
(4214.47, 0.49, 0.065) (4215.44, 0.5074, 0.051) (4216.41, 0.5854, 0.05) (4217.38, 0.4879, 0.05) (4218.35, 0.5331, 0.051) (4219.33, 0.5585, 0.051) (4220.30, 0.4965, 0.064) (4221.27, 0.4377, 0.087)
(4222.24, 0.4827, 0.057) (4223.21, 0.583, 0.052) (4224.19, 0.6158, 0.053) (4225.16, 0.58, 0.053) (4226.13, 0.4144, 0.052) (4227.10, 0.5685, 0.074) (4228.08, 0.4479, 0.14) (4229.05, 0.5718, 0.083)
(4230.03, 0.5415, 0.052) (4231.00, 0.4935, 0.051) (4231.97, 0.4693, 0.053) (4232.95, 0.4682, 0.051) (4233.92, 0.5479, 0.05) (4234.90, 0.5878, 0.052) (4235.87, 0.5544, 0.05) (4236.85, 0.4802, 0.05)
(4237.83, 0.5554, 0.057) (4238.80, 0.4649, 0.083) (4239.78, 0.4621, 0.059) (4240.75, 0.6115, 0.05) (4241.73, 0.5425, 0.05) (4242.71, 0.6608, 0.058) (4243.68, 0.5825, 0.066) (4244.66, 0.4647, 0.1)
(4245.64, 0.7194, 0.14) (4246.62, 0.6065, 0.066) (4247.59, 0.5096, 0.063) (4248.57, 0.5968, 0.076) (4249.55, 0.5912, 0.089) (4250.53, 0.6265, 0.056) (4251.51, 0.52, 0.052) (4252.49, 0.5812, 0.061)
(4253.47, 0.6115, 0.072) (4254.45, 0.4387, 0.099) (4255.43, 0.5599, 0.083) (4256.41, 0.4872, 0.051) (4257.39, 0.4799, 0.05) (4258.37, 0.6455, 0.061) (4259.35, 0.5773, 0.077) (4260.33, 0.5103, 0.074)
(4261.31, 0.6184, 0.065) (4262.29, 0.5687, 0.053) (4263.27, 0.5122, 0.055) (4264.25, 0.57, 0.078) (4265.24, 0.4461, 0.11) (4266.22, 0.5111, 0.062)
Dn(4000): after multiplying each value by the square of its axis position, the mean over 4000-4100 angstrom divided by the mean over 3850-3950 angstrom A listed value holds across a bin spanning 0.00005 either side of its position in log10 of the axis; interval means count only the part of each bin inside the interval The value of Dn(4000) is 1.39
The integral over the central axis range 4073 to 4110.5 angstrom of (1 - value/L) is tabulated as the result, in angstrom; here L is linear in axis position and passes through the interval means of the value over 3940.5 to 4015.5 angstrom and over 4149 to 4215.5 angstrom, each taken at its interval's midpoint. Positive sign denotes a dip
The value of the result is -4.1 angstrom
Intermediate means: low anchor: 0.621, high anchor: 0.523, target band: 0.628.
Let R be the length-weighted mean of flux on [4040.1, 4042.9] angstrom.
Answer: 0.698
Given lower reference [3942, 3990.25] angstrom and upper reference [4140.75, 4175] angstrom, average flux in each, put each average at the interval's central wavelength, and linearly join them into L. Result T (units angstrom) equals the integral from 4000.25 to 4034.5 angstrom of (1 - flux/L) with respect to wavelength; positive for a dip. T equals -3.74 angstrom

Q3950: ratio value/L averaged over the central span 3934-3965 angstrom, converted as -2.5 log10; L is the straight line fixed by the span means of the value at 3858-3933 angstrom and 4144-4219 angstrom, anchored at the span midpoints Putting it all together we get -0.21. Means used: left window 0.494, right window 0.523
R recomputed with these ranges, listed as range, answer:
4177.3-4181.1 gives 0.54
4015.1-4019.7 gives 0.632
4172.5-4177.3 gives 0.554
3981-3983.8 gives 0.544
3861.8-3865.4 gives 0.385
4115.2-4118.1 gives 0.629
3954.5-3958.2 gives 0.632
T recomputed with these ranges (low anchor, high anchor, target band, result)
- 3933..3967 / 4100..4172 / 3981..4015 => -3.18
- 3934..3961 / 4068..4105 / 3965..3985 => 0.90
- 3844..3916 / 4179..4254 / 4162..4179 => 0.53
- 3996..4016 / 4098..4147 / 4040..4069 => -1.67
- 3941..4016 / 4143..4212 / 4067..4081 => -1.99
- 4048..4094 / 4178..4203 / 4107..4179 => 4.55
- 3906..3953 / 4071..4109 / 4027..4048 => -1.41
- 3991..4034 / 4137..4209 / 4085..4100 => -1.21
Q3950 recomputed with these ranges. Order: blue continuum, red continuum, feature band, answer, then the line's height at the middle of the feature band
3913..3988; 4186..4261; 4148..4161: 0.037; 0.548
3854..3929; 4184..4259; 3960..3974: -0.228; 0.495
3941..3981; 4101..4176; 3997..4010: -0.119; 0.589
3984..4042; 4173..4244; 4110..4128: -0.060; 0.587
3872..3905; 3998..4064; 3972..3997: -0.045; 0.591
